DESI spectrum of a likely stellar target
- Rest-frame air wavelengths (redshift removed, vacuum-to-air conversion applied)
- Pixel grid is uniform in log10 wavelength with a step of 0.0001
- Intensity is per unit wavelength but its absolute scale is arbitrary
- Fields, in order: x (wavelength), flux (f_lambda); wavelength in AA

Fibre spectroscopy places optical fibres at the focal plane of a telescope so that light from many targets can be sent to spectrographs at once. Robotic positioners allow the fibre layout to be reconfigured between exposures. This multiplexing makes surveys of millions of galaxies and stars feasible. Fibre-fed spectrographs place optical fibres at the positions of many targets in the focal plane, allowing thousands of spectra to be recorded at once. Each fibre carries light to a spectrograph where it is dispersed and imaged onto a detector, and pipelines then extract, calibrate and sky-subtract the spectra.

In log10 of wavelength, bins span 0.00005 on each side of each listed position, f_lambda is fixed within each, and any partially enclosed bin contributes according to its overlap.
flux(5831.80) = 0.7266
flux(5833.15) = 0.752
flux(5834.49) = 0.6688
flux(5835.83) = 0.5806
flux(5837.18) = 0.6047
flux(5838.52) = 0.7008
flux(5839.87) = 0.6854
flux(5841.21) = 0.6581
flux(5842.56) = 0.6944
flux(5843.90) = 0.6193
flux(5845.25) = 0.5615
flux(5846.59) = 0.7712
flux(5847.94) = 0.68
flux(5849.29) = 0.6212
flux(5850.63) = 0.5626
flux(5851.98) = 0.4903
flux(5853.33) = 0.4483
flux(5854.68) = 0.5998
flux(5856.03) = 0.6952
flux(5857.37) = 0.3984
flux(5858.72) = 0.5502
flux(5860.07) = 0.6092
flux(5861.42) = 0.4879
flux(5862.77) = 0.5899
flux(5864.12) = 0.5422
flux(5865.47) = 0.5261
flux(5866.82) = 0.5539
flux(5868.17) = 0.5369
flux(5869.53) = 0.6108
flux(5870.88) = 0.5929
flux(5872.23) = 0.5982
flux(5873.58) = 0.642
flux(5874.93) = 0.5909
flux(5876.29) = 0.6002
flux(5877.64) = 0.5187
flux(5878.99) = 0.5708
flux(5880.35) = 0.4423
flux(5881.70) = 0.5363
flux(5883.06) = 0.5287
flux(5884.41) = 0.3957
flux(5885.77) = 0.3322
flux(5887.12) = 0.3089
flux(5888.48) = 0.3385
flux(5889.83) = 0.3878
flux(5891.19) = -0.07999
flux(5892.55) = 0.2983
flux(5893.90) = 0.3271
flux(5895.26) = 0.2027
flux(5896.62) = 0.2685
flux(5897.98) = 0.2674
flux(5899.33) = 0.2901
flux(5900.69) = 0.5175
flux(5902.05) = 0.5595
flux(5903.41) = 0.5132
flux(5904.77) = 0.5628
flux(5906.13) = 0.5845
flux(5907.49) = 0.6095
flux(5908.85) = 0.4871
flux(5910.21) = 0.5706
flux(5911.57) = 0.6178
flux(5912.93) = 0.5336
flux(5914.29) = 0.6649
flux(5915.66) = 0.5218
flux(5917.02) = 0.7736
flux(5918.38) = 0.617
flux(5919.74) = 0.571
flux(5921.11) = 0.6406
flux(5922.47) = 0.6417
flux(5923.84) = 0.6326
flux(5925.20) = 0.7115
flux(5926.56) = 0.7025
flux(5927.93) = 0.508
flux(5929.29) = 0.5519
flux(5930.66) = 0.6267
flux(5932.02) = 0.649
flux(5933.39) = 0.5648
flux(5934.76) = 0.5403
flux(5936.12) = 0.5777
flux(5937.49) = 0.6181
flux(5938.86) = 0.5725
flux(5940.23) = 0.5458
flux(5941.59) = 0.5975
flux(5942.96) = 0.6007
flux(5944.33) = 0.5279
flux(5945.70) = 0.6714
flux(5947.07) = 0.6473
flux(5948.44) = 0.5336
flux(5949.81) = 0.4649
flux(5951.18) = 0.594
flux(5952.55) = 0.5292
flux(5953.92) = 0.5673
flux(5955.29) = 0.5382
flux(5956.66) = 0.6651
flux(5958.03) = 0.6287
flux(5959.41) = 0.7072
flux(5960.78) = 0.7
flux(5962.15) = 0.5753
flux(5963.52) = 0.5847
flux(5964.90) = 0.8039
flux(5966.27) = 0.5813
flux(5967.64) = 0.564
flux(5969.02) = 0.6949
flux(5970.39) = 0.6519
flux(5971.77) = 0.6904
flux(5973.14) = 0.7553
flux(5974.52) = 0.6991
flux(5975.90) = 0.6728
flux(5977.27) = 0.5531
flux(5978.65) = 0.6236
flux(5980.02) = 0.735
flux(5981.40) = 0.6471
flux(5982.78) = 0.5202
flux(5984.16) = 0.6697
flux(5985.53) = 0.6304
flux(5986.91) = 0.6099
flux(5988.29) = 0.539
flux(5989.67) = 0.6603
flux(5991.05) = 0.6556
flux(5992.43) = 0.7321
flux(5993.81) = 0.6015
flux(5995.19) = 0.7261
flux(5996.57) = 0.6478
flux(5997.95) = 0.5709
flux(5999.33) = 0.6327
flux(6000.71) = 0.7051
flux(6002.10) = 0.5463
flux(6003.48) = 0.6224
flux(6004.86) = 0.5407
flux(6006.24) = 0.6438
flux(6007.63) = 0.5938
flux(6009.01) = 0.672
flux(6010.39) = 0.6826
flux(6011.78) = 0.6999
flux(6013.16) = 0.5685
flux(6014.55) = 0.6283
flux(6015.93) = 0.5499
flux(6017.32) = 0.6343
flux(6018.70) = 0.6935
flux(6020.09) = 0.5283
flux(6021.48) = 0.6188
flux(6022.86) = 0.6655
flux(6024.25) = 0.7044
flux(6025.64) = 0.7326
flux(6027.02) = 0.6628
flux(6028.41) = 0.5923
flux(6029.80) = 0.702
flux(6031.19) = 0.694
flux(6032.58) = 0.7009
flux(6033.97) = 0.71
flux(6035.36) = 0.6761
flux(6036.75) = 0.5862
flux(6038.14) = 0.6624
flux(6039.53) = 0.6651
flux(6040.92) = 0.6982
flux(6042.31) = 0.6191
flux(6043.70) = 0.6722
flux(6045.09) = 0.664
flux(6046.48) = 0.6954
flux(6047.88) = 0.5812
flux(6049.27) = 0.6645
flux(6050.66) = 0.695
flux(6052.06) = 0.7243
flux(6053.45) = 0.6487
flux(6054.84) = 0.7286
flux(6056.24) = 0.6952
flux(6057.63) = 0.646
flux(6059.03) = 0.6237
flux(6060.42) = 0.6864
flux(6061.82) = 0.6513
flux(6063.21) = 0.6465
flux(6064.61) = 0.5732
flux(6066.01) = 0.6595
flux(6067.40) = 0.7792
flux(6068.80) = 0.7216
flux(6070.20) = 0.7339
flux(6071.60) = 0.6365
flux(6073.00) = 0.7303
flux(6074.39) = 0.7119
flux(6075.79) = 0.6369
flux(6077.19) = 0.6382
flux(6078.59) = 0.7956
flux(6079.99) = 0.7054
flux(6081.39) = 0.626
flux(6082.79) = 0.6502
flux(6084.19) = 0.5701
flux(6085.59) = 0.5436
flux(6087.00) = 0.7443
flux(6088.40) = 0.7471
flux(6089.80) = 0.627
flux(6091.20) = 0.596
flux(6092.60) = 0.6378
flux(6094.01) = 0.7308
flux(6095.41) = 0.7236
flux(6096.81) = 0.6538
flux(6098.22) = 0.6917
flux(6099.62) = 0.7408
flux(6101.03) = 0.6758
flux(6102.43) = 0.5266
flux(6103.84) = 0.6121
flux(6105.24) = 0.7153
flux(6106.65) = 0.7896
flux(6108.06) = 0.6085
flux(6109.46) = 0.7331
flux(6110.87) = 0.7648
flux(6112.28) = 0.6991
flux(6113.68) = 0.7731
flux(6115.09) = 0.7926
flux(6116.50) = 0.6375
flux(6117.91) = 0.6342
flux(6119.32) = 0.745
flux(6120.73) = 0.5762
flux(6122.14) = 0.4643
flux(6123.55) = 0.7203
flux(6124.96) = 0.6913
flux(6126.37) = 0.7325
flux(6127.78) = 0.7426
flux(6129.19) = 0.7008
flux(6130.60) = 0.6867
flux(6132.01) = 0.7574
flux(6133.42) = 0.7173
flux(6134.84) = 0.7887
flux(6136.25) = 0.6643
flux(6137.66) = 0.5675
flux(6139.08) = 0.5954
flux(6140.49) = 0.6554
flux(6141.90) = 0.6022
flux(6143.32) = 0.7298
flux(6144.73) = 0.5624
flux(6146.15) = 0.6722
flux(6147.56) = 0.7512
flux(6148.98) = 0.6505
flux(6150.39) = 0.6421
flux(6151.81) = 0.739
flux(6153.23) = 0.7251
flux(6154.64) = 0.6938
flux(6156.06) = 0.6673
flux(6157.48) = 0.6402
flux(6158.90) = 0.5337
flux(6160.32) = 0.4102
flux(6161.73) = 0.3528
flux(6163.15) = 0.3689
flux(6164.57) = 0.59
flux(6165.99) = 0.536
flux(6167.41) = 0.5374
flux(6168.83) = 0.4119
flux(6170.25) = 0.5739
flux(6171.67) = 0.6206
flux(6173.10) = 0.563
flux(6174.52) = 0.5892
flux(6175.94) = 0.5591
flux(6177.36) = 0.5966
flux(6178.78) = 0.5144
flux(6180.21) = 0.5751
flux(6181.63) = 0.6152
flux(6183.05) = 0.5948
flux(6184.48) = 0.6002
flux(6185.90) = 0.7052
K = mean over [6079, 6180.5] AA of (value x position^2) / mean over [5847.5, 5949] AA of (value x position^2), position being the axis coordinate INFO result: 1.30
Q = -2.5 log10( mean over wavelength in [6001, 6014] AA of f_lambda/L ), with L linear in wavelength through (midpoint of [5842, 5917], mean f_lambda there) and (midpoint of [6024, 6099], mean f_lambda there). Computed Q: 0.00 mag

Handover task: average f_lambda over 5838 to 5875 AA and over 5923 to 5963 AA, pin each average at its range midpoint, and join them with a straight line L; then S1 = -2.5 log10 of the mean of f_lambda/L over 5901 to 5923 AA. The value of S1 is 0.011 mag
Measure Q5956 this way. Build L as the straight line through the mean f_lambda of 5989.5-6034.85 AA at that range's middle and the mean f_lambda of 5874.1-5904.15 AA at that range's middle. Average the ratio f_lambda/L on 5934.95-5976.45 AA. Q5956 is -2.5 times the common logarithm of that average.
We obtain -0.16 mag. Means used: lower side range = 0.398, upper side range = 0.646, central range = 0.618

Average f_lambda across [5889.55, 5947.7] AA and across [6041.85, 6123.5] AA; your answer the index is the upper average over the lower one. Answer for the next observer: 1.27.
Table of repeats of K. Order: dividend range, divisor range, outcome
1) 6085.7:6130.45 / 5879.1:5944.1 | 1.43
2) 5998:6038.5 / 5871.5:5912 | 1.50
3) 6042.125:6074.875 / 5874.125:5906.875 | 1.73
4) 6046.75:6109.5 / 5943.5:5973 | 1.13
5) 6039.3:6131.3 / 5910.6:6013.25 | 1.13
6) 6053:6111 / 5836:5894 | 1.37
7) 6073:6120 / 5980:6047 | 1.09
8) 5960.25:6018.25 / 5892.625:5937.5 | 1.21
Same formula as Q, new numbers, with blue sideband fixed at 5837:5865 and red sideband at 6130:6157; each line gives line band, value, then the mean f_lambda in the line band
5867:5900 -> 0.39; 0.423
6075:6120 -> -0.03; 0.68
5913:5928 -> -0.03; 0.636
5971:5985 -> -0.04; 0.656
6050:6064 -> -0.03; 0.674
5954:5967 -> -0.02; 0.639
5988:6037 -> 0.00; 0.644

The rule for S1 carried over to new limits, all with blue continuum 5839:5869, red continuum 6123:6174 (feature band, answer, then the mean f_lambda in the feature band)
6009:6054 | -0.08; 0.657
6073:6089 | -0.09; 0.672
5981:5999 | -0.05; 0.631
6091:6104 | -0.07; 0.663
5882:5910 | 0.45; 0.39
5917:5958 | 0.00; 0.597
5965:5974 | -0.11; 0.667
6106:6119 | -0.15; 0.715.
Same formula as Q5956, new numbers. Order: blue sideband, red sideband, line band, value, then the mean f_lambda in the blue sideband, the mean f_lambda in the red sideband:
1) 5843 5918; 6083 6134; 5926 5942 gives -0.07 mag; 0.509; 0.68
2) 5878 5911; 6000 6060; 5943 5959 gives -0.14 mag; 0.411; 0.652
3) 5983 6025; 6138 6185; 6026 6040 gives -0.07 mag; 0.631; 0.59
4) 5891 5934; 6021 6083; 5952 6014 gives -0.07 mag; 0.523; 0.674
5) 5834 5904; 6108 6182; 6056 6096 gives -0.12 mag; 0.511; 0.632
